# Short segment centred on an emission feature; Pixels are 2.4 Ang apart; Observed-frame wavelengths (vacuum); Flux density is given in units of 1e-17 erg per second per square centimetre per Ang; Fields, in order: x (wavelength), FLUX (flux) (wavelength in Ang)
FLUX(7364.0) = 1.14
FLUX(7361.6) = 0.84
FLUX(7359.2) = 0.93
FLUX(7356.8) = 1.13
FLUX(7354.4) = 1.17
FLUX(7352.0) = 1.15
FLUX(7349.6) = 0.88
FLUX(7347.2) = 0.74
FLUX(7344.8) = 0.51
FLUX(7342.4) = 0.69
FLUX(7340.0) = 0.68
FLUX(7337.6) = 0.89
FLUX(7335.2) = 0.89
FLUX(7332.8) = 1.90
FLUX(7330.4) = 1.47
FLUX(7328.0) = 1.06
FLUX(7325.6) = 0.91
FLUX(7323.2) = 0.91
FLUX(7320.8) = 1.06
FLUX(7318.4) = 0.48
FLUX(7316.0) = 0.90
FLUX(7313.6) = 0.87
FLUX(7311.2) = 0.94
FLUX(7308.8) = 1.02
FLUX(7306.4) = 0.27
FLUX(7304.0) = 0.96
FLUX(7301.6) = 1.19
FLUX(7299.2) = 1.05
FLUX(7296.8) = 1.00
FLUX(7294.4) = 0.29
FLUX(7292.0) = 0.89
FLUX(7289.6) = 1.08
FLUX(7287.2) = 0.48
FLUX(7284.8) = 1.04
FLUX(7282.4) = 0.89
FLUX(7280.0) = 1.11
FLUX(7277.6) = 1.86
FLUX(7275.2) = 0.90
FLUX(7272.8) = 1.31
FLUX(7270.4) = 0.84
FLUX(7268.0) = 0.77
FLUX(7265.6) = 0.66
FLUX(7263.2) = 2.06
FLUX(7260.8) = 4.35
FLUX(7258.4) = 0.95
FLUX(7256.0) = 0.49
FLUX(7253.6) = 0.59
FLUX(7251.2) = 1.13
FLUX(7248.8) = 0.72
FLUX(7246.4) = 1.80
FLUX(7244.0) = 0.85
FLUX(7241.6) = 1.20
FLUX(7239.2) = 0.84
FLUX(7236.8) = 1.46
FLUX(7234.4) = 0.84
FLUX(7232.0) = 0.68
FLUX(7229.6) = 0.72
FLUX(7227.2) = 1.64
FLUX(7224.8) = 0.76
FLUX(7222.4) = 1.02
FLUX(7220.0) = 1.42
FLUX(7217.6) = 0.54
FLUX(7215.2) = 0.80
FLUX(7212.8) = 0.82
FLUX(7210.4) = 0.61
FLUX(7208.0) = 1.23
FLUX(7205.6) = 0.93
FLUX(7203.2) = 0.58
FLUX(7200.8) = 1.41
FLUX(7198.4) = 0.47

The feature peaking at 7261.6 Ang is H-alpha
